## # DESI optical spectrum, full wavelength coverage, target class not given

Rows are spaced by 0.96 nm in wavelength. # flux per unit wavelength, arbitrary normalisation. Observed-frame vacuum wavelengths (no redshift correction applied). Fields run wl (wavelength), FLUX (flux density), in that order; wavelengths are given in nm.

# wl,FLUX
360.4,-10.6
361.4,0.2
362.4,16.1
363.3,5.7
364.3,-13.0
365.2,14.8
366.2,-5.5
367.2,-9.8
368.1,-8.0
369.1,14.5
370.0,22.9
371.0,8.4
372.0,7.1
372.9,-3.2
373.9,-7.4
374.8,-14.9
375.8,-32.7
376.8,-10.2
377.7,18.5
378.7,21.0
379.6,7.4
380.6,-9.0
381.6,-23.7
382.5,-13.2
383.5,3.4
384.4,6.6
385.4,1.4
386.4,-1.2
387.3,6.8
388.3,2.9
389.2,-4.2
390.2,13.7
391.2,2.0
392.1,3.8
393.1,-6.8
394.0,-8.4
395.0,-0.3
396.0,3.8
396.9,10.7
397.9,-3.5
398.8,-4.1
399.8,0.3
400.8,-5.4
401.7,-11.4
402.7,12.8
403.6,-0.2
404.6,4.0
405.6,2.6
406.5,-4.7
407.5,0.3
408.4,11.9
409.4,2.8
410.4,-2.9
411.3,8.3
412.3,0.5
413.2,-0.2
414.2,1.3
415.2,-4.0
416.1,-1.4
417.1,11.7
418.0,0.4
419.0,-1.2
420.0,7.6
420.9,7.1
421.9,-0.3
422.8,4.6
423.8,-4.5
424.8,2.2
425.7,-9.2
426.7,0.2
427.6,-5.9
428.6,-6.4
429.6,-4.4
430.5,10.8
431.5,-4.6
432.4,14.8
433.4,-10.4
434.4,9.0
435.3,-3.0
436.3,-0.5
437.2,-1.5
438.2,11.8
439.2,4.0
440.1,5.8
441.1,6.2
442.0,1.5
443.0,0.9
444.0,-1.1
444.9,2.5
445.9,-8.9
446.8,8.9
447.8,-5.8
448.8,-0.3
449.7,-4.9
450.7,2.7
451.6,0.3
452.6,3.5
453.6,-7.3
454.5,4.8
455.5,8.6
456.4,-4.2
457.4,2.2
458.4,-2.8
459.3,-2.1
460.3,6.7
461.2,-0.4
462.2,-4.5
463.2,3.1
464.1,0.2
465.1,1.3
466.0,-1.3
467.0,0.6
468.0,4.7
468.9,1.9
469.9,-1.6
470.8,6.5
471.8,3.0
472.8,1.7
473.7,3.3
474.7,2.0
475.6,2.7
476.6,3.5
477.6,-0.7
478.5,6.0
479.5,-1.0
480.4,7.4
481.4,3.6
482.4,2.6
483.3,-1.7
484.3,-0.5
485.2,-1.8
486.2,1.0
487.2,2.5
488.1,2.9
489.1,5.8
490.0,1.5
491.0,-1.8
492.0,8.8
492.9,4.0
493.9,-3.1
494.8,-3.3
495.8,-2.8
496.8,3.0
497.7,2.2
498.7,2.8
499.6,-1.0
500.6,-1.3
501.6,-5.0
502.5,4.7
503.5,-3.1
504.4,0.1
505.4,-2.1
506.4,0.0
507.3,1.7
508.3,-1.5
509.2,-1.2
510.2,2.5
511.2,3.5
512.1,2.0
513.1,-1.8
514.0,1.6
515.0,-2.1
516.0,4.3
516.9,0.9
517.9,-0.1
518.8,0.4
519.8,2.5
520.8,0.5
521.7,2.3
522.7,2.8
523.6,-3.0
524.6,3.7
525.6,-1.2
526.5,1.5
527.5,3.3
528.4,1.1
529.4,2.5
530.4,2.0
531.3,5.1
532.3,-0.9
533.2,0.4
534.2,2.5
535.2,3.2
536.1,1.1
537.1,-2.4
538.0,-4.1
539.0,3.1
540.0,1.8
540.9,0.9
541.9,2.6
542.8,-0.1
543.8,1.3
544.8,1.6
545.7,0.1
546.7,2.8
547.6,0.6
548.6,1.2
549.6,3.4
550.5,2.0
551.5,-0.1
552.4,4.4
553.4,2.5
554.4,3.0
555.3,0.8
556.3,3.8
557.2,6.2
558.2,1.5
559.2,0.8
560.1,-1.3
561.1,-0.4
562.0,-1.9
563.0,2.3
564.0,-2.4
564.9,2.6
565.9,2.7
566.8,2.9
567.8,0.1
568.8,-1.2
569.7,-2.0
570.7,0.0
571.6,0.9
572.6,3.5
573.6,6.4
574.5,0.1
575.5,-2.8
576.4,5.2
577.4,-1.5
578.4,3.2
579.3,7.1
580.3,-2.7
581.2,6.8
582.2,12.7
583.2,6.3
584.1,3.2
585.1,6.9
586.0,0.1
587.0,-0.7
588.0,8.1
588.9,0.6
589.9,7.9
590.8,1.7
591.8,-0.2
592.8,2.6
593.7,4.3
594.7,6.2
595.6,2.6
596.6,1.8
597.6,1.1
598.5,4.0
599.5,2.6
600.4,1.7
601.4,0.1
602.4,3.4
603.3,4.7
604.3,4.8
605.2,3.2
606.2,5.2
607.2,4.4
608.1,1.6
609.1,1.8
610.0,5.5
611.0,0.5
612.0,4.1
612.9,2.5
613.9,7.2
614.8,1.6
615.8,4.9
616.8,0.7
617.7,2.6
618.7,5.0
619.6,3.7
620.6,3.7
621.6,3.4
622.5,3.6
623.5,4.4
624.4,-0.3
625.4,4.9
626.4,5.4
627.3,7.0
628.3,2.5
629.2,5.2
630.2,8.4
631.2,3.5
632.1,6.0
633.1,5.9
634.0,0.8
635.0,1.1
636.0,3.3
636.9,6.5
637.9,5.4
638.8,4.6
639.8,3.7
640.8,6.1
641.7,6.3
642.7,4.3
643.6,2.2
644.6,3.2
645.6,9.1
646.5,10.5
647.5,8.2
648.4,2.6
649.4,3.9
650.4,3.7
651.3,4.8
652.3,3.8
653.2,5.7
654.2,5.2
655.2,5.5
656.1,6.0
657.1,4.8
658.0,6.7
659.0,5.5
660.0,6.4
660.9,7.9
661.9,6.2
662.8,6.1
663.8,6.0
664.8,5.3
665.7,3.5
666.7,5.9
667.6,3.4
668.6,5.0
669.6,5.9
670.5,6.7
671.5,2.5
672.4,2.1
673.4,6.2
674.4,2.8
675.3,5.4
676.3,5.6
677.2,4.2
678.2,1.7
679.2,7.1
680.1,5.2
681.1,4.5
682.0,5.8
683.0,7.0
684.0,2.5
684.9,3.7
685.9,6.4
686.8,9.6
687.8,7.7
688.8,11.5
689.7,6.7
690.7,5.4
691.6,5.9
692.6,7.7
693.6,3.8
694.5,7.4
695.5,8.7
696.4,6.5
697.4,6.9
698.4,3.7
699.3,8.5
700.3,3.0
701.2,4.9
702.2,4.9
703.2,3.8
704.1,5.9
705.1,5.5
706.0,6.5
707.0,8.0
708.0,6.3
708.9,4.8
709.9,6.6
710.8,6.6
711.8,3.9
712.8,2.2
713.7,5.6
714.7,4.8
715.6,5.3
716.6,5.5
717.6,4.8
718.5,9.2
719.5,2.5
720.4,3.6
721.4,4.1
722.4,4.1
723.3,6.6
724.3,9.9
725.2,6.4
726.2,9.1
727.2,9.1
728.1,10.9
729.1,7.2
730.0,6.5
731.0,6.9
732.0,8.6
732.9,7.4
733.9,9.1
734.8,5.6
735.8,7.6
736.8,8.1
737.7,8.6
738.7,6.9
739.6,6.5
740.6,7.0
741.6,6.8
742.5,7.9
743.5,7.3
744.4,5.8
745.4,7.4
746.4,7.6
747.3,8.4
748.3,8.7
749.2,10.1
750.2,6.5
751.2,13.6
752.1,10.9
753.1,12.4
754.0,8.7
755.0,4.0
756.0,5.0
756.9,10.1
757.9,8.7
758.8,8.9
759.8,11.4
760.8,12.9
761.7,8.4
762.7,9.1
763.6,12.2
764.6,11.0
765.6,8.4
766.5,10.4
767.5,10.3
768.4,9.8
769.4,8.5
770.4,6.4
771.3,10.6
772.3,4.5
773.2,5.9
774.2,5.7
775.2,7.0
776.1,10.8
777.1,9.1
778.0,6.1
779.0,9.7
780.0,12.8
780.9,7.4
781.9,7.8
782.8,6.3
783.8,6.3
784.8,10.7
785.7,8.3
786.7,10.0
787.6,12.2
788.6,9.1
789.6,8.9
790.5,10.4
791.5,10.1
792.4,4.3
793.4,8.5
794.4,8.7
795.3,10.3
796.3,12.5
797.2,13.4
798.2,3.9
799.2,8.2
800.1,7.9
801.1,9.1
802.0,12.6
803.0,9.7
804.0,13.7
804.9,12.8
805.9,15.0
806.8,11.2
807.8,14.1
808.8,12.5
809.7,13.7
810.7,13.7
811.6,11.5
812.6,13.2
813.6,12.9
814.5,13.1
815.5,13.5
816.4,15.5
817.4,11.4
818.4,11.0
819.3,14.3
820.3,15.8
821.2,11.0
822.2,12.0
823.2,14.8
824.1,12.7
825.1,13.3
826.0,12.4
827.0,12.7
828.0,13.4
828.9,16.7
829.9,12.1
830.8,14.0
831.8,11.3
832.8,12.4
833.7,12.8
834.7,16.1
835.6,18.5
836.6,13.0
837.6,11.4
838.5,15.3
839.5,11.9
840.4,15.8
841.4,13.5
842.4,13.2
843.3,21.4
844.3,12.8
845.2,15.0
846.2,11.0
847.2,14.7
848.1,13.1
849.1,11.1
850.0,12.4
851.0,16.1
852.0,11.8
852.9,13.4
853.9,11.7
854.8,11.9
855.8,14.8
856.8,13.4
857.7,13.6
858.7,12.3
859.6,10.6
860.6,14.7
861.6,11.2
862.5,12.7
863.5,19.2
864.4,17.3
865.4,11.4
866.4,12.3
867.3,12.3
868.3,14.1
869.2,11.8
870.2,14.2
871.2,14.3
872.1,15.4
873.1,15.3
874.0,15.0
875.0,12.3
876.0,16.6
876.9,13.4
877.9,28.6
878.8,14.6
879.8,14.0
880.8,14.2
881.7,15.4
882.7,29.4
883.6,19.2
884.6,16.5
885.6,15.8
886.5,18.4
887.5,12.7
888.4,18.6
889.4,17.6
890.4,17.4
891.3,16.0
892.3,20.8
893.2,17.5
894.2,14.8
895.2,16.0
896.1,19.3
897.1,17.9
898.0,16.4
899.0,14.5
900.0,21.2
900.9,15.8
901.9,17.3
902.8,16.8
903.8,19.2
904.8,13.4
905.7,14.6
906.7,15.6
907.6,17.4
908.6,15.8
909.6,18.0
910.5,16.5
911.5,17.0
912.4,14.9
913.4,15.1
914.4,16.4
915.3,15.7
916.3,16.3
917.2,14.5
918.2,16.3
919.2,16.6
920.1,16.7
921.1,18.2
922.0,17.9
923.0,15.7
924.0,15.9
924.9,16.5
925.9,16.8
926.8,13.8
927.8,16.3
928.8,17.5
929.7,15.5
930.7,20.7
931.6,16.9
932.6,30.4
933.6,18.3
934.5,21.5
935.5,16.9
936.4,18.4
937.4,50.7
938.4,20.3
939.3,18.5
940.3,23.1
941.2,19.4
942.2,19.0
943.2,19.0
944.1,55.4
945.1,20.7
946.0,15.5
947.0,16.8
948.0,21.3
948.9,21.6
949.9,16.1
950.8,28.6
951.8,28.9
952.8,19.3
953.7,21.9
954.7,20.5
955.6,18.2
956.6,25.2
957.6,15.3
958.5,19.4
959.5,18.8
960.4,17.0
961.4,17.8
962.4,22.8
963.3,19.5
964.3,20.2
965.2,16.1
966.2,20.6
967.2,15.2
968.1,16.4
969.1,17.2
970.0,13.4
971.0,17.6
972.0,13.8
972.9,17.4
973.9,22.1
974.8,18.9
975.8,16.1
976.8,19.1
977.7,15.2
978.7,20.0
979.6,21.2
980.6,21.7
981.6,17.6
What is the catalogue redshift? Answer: 1.01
